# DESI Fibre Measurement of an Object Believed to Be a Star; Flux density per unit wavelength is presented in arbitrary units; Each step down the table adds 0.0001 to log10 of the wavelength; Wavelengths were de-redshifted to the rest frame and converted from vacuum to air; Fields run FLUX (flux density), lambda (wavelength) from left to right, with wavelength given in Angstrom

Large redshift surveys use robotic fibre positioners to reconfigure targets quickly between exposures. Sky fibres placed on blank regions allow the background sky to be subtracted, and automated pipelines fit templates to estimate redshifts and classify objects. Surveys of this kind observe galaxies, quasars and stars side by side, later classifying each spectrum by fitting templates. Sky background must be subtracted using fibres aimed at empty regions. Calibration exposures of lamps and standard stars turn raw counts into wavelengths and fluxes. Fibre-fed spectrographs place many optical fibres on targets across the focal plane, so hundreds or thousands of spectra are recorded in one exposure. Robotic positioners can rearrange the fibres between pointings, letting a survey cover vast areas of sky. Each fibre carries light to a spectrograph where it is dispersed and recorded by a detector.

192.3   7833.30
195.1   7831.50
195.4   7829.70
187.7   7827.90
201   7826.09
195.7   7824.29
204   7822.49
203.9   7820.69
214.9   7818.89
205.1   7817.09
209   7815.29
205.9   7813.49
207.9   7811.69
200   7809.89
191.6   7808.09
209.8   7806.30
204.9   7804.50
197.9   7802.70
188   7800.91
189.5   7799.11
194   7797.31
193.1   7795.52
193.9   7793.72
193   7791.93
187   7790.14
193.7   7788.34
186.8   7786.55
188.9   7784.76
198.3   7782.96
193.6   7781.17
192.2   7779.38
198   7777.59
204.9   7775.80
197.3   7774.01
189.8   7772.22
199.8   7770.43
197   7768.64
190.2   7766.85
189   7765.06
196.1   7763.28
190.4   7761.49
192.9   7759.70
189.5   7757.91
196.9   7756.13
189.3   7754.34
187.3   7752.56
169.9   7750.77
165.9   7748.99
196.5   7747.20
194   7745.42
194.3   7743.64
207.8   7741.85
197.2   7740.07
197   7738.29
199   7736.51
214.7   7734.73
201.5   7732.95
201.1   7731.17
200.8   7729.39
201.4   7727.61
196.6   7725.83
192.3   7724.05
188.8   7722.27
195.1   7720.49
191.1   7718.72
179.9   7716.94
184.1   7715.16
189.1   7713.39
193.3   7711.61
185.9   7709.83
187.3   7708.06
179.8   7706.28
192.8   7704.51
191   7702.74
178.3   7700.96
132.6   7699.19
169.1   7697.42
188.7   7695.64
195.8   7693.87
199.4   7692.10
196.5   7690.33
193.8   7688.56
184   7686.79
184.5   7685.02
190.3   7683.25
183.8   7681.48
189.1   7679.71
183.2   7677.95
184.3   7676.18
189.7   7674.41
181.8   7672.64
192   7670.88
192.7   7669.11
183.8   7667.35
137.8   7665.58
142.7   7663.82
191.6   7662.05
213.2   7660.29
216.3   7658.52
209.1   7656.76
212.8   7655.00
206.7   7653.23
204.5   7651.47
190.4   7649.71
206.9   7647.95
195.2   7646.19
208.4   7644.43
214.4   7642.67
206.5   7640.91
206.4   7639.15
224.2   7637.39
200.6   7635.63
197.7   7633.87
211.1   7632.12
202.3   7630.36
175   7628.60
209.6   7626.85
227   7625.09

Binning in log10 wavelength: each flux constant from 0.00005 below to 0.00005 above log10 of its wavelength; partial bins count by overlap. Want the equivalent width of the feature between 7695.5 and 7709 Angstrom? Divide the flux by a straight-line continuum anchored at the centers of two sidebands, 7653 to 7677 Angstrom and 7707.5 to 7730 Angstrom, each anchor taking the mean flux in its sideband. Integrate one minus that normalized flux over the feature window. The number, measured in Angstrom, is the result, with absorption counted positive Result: 1.0 Angstrom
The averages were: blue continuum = 189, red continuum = 191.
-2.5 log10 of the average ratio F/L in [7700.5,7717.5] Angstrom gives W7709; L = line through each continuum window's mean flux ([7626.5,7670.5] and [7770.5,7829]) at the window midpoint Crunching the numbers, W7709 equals 0.07 mag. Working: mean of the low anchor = 198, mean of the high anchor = 198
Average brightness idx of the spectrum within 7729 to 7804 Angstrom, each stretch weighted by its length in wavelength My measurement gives 194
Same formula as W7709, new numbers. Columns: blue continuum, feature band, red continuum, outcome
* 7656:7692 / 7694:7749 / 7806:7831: 0.01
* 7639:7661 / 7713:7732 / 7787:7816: 0.05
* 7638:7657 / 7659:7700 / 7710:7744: 0.11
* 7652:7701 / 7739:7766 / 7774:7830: 0.02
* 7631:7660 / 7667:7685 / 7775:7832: 0.10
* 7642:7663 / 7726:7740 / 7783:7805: -0.02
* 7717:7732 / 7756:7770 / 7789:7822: 0.02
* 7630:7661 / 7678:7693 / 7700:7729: 0.04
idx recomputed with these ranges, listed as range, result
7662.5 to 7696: 184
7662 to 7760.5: 188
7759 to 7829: 197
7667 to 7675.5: 188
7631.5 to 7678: 197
